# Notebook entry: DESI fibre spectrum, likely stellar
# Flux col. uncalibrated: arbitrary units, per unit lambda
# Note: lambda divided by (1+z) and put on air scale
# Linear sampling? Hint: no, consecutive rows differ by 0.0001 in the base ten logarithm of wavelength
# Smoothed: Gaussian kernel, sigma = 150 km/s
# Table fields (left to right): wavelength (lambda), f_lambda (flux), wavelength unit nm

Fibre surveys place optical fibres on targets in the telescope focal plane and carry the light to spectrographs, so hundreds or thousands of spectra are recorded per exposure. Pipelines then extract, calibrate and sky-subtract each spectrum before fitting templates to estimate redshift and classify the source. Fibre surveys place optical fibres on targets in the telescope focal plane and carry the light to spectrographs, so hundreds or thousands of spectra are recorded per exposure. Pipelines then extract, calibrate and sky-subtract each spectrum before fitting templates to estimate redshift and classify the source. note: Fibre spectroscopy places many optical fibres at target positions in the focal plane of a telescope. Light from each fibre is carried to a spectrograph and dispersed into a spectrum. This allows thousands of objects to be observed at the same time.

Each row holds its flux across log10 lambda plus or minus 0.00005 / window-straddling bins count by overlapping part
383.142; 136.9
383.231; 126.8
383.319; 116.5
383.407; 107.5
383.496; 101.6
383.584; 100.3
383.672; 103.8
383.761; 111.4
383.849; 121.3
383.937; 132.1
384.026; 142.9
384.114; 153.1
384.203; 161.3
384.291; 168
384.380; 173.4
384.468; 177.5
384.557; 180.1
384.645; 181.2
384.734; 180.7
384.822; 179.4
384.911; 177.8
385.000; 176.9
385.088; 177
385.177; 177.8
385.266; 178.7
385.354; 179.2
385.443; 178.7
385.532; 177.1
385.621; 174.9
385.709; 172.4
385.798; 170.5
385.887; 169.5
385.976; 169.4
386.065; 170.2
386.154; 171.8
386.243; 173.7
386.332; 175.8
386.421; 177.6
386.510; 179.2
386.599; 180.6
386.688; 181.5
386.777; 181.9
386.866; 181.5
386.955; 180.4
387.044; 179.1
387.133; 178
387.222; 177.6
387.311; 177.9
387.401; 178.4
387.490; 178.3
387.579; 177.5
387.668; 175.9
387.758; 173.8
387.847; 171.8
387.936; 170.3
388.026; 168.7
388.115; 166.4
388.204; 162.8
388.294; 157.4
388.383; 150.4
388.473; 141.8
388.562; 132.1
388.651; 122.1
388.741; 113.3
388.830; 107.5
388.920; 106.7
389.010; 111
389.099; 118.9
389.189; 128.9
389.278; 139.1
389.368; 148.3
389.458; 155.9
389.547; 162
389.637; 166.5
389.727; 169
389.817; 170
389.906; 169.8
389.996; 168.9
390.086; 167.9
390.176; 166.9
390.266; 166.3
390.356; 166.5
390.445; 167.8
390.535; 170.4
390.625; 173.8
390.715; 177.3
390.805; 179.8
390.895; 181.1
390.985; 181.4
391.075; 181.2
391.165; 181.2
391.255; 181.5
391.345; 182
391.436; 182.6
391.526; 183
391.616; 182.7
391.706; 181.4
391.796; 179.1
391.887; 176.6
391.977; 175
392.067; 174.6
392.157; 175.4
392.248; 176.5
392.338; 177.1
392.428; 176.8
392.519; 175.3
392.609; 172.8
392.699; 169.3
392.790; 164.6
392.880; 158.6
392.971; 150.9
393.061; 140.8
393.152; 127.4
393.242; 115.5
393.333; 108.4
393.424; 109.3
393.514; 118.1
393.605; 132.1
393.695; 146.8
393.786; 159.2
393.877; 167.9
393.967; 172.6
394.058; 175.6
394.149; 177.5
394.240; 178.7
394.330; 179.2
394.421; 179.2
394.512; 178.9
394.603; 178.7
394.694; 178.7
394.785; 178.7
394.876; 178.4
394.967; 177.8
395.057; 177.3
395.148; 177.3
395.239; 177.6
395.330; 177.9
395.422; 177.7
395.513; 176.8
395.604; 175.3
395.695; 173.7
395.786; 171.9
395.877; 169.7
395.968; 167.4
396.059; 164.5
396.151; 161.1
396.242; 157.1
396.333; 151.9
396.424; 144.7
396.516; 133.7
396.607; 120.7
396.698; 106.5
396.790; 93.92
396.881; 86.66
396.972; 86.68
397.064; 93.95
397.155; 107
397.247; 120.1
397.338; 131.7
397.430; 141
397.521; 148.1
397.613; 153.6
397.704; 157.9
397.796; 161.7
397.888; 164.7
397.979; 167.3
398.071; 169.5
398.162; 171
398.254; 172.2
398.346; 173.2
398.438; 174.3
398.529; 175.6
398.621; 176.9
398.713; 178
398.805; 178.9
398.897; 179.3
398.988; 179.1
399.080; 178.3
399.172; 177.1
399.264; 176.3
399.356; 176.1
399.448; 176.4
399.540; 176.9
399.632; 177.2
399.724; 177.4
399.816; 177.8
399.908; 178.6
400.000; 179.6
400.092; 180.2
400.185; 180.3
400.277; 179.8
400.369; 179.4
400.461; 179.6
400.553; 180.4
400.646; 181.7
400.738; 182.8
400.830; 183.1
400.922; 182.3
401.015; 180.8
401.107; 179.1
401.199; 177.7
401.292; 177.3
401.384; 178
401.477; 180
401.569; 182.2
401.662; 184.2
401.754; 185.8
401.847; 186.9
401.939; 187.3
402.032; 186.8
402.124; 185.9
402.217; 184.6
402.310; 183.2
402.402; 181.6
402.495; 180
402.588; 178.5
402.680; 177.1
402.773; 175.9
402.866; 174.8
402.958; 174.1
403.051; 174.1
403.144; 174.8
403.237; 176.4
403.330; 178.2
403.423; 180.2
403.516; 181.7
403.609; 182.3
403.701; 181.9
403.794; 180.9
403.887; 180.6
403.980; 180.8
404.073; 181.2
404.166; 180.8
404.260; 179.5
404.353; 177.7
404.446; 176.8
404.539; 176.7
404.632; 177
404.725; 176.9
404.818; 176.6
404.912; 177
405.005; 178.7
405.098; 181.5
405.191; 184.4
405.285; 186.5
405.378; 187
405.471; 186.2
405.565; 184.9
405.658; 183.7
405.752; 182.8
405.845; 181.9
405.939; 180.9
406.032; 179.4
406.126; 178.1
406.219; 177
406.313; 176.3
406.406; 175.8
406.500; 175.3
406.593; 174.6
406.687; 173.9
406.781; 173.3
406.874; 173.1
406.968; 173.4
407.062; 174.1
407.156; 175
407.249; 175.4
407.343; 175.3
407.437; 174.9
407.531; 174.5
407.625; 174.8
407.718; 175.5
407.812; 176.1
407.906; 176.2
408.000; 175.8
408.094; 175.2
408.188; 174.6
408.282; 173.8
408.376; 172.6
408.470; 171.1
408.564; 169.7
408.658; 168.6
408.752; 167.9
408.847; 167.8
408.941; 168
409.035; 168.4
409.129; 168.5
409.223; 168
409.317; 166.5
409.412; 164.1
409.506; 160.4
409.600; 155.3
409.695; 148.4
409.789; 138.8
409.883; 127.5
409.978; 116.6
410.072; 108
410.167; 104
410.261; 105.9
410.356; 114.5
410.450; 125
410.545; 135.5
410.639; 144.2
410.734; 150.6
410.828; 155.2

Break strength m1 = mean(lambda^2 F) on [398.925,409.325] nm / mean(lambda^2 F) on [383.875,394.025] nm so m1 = 1.2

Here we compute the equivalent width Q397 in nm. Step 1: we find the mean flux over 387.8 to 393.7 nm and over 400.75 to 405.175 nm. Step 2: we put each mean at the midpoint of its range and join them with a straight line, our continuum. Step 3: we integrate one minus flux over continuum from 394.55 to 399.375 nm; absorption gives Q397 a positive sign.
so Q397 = 0.307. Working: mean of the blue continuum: 158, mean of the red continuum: 180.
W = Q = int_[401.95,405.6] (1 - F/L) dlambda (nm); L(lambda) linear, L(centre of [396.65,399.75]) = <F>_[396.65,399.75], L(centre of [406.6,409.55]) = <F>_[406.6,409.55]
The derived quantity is -0.35 nm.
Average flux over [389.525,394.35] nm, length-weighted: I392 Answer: 166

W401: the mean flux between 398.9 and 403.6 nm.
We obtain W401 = 180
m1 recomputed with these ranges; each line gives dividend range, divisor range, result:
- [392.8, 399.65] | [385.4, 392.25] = 0.98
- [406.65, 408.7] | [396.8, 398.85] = 1.23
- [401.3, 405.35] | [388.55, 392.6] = 1.18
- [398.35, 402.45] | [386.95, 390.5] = 1.22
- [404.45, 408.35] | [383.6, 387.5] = 1.17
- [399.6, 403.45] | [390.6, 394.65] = 1.13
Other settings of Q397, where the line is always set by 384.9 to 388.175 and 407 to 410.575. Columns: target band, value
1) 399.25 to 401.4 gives -0.19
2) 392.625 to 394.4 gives 0.20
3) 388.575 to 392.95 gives 0.22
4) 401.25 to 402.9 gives -0.18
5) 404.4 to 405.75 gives -0.17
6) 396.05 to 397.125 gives 0.28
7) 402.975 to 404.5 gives -0.16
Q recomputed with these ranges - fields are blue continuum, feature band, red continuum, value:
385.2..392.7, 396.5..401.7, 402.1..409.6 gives 0.29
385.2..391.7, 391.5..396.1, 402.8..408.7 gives 0.09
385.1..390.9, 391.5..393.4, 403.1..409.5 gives 0.05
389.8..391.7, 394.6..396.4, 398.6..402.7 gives 0.06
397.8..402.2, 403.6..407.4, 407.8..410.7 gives -0.36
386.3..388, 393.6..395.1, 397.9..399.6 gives 0.03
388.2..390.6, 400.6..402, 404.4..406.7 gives -0.09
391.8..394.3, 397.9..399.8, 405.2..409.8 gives -0.13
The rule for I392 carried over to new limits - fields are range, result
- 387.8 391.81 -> 160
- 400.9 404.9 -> 180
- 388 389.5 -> 137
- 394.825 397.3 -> 148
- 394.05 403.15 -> 169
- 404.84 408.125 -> 178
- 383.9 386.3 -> 171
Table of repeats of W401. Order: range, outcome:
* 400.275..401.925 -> 181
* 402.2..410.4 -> 171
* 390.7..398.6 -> 160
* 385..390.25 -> 164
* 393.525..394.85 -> 169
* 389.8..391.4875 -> 175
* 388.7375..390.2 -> 146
